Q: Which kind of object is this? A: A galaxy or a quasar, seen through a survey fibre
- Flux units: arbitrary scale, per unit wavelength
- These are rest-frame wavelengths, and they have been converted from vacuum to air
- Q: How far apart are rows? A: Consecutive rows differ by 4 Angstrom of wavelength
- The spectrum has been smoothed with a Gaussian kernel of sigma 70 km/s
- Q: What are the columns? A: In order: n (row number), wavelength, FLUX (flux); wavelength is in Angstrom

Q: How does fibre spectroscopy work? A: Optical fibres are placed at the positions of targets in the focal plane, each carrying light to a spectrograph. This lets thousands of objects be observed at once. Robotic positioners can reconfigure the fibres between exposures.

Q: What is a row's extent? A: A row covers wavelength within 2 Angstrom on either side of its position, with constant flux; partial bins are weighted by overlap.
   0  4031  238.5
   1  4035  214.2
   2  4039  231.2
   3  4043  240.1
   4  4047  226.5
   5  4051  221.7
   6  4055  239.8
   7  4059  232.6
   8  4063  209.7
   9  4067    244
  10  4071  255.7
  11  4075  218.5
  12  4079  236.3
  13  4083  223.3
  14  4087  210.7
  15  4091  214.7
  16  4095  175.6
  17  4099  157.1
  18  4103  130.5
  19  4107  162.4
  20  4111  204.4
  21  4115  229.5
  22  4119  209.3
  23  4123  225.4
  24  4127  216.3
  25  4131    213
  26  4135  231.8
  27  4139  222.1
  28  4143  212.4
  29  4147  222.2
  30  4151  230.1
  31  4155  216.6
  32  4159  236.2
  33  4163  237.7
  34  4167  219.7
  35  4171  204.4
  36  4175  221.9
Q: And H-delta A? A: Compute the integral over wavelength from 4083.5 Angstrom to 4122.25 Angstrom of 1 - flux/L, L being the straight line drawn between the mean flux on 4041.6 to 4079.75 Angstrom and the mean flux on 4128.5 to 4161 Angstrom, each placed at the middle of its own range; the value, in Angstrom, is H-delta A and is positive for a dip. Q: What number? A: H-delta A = 6.3 Angstrom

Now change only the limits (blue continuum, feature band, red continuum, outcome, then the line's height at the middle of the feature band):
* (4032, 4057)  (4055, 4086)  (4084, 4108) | -4.33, 203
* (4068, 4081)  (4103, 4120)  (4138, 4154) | 2.70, 229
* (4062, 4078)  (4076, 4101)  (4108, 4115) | 2.04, 221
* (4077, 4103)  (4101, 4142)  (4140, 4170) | 1.20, 210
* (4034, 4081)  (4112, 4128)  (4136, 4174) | 0.45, 226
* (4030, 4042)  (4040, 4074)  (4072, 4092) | -1.15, 226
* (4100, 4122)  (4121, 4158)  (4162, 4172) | -3.14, 204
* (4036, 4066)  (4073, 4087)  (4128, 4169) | 0.22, 227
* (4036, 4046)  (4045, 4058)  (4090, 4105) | -0.57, 220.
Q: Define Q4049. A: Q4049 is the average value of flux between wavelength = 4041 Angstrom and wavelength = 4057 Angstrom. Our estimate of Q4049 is 232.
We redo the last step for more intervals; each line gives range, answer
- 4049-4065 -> 226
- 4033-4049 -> 228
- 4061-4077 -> 232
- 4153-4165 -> 230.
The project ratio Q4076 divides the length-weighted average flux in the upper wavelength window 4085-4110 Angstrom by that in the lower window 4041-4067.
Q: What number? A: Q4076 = 0.8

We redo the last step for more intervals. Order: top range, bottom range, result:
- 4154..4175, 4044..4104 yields 1.04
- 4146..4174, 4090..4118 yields 1.23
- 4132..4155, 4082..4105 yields 1.21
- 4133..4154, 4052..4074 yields 0.95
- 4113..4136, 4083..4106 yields 1.22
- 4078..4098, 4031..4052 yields 0.91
